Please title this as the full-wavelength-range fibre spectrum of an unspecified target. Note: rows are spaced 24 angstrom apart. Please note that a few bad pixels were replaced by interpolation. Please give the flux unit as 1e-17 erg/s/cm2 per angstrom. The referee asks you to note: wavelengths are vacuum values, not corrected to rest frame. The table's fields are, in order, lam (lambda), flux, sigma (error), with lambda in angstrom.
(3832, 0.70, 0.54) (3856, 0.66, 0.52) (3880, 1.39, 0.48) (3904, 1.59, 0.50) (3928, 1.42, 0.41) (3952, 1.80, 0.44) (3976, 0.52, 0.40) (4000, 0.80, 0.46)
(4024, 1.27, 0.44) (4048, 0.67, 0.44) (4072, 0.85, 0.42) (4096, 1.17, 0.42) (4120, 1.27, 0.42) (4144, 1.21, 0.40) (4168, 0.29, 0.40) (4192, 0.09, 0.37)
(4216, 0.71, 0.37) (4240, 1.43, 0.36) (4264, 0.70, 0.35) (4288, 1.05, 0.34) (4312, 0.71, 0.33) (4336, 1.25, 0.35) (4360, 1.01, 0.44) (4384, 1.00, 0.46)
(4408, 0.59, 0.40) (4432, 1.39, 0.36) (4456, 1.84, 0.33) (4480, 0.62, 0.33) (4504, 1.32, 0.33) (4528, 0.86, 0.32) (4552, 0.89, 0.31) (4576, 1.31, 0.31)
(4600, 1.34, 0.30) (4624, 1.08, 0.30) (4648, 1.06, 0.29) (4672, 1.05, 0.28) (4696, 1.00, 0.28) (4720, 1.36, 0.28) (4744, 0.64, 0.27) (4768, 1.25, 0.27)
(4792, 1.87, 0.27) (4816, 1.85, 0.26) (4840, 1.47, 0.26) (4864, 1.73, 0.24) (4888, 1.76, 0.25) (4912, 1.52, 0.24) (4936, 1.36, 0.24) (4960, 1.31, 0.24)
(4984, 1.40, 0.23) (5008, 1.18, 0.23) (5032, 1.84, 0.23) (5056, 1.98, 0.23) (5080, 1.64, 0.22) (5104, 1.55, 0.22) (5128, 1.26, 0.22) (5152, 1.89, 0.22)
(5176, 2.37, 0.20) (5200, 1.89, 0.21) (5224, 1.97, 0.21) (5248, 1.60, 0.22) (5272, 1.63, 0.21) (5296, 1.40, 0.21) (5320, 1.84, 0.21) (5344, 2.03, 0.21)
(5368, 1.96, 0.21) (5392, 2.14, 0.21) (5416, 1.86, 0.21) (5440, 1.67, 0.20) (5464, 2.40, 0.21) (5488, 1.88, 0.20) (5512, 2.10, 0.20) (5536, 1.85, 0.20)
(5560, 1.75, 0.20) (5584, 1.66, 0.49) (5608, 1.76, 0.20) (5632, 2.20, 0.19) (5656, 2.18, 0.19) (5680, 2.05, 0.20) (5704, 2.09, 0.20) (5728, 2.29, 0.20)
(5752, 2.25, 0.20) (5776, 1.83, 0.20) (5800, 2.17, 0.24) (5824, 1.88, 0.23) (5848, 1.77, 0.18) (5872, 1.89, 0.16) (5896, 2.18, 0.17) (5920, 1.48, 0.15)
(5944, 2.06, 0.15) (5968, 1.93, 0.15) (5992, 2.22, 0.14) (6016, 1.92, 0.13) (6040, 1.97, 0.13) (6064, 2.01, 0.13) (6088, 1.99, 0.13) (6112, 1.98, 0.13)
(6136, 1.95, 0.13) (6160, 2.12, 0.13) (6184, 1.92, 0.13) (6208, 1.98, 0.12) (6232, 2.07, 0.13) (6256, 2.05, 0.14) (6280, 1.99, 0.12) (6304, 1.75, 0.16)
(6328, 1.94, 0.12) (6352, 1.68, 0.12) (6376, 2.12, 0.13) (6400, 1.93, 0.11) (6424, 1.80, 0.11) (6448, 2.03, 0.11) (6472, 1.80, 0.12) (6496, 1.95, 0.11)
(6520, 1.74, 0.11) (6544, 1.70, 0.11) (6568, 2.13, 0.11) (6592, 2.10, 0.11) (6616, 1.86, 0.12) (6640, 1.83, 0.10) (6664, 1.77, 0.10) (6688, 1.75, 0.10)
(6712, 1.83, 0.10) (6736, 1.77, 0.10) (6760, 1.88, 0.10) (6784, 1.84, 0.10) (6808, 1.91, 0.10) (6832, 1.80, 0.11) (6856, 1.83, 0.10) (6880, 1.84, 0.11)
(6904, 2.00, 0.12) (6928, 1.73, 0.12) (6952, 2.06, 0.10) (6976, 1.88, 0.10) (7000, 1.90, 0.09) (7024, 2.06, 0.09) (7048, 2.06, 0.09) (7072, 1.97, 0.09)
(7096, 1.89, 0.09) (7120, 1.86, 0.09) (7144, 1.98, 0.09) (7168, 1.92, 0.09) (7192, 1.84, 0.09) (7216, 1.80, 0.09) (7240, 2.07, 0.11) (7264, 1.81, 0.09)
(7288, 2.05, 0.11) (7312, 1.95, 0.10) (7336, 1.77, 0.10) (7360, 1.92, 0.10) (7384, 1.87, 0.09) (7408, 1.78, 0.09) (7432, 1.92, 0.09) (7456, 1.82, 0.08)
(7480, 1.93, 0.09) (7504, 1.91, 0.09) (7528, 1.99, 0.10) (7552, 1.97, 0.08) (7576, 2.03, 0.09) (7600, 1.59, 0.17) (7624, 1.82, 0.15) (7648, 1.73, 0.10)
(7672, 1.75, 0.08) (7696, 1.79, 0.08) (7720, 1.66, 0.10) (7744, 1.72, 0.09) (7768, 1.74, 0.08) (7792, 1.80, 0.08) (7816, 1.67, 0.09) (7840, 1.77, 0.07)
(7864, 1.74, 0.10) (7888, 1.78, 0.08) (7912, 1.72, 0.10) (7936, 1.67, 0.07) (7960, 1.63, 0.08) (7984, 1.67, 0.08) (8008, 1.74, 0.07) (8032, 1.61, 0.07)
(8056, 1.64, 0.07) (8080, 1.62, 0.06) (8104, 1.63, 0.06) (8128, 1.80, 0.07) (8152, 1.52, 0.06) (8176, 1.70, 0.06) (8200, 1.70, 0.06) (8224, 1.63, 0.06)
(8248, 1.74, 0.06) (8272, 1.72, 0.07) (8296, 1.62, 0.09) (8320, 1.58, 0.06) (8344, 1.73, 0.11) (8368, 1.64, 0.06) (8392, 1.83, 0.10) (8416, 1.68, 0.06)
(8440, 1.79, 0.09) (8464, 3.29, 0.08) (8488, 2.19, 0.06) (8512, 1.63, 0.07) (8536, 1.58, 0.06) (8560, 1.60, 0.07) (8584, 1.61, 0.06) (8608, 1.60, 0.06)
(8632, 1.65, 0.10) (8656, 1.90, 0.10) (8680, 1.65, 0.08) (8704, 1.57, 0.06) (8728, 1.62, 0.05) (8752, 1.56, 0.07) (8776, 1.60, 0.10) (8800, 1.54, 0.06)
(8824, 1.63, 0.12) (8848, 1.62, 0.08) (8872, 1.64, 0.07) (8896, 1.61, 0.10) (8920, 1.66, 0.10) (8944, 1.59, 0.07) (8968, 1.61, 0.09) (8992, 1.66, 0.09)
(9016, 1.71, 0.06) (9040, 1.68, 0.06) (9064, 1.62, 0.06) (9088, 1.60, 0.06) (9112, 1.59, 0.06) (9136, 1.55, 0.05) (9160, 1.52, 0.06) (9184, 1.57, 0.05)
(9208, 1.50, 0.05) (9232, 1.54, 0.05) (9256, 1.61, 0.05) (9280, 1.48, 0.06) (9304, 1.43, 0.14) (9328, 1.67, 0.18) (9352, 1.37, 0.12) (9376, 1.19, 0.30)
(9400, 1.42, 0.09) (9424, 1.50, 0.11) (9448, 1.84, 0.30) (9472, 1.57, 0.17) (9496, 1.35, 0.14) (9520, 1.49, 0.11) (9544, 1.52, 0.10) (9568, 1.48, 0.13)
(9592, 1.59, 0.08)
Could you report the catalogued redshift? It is 0.289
